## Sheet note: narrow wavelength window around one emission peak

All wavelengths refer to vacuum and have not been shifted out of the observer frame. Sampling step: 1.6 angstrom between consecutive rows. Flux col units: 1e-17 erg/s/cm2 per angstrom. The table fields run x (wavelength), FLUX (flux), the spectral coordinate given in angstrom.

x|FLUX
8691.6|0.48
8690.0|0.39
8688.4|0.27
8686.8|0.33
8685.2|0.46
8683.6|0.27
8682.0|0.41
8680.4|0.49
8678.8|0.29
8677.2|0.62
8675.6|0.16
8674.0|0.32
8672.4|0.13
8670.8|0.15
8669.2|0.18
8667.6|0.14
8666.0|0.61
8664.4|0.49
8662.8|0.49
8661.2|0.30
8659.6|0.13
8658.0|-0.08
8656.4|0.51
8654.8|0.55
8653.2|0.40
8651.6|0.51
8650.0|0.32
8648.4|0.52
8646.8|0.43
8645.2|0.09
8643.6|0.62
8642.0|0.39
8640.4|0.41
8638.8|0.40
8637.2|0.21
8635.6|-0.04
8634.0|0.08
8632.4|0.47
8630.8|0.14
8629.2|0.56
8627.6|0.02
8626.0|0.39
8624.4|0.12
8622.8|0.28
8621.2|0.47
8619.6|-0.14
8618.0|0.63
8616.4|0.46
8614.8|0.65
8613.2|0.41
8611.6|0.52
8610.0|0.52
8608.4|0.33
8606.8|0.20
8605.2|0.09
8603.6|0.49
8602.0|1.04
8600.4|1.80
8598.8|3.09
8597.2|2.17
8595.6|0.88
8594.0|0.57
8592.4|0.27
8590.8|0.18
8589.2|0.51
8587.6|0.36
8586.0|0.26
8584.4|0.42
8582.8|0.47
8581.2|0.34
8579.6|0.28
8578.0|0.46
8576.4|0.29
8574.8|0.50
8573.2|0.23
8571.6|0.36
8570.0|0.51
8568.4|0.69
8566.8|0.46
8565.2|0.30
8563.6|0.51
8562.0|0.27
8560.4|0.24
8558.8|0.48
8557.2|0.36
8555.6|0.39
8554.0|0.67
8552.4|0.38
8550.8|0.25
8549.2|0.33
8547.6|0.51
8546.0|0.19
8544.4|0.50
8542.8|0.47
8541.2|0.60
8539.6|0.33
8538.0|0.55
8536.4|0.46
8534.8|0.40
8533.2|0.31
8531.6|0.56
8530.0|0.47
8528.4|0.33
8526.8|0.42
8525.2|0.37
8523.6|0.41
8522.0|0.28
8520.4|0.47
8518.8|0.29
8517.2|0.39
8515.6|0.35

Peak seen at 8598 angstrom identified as H-beta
